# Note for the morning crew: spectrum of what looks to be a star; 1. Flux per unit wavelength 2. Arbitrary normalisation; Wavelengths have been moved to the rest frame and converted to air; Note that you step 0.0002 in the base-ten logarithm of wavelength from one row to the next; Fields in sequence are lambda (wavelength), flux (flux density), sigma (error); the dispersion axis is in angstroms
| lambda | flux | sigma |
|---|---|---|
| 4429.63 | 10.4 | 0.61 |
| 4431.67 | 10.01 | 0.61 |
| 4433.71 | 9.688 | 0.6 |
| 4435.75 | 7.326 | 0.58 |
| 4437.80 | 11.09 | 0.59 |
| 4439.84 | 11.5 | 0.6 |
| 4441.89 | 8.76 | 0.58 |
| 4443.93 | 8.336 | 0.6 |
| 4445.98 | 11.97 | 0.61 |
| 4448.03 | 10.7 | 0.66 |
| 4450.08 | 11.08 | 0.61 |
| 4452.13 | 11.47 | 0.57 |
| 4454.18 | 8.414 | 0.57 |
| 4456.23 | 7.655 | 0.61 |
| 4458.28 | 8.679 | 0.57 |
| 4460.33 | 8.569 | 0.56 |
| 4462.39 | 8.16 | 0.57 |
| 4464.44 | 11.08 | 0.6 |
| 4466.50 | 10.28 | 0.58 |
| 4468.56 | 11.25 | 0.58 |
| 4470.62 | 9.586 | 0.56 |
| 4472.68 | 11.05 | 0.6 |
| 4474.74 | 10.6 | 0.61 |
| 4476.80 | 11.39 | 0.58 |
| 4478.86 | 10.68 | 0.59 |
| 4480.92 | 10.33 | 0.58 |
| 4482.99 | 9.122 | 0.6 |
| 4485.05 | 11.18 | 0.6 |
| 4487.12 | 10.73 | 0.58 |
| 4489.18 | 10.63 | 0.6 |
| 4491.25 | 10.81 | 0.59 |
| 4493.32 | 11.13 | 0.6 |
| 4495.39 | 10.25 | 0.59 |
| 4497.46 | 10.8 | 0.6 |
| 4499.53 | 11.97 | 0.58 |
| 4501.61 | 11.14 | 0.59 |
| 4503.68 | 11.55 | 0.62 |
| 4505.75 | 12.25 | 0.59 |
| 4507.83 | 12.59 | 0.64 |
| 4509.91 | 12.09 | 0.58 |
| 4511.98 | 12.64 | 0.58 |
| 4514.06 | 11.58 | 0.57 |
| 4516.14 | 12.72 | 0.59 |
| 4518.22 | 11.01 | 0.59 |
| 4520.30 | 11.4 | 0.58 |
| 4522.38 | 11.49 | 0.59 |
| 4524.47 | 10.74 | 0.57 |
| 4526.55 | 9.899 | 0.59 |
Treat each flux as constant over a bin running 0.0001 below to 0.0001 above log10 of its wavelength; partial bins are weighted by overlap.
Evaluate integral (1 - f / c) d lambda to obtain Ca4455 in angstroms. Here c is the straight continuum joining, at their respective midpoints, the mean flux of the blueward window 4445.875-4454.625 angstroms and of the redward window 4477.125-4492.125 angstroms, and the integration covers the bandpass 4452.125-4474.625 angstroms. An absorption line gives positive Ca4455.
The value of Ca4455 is 2.2 angstroms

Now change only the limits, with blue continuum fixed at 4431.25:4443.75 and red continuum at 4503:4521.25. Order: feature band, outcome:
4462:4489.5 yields 0.9 angstroms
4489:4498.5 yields 0.6 angstroms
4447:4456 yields -0.1 angstroms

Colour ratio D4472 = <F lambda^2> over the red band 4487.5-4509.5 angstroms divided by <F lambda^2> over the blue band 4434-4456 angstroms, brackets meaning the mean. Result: 1.16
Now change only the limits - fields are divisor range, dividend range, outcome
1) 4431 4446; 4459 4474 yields 1.04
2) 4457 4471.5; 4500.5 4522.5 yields 1.26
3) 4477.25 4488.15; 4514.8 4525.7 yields 1.11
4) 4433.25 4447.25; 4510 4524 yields 1.24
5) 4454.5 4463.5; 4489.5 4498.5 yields 1.31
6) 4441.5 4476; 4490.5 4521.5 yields 1.20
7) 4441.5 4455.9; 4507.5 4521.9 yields 1.23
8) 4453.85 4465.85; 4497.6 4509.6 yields 1.37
